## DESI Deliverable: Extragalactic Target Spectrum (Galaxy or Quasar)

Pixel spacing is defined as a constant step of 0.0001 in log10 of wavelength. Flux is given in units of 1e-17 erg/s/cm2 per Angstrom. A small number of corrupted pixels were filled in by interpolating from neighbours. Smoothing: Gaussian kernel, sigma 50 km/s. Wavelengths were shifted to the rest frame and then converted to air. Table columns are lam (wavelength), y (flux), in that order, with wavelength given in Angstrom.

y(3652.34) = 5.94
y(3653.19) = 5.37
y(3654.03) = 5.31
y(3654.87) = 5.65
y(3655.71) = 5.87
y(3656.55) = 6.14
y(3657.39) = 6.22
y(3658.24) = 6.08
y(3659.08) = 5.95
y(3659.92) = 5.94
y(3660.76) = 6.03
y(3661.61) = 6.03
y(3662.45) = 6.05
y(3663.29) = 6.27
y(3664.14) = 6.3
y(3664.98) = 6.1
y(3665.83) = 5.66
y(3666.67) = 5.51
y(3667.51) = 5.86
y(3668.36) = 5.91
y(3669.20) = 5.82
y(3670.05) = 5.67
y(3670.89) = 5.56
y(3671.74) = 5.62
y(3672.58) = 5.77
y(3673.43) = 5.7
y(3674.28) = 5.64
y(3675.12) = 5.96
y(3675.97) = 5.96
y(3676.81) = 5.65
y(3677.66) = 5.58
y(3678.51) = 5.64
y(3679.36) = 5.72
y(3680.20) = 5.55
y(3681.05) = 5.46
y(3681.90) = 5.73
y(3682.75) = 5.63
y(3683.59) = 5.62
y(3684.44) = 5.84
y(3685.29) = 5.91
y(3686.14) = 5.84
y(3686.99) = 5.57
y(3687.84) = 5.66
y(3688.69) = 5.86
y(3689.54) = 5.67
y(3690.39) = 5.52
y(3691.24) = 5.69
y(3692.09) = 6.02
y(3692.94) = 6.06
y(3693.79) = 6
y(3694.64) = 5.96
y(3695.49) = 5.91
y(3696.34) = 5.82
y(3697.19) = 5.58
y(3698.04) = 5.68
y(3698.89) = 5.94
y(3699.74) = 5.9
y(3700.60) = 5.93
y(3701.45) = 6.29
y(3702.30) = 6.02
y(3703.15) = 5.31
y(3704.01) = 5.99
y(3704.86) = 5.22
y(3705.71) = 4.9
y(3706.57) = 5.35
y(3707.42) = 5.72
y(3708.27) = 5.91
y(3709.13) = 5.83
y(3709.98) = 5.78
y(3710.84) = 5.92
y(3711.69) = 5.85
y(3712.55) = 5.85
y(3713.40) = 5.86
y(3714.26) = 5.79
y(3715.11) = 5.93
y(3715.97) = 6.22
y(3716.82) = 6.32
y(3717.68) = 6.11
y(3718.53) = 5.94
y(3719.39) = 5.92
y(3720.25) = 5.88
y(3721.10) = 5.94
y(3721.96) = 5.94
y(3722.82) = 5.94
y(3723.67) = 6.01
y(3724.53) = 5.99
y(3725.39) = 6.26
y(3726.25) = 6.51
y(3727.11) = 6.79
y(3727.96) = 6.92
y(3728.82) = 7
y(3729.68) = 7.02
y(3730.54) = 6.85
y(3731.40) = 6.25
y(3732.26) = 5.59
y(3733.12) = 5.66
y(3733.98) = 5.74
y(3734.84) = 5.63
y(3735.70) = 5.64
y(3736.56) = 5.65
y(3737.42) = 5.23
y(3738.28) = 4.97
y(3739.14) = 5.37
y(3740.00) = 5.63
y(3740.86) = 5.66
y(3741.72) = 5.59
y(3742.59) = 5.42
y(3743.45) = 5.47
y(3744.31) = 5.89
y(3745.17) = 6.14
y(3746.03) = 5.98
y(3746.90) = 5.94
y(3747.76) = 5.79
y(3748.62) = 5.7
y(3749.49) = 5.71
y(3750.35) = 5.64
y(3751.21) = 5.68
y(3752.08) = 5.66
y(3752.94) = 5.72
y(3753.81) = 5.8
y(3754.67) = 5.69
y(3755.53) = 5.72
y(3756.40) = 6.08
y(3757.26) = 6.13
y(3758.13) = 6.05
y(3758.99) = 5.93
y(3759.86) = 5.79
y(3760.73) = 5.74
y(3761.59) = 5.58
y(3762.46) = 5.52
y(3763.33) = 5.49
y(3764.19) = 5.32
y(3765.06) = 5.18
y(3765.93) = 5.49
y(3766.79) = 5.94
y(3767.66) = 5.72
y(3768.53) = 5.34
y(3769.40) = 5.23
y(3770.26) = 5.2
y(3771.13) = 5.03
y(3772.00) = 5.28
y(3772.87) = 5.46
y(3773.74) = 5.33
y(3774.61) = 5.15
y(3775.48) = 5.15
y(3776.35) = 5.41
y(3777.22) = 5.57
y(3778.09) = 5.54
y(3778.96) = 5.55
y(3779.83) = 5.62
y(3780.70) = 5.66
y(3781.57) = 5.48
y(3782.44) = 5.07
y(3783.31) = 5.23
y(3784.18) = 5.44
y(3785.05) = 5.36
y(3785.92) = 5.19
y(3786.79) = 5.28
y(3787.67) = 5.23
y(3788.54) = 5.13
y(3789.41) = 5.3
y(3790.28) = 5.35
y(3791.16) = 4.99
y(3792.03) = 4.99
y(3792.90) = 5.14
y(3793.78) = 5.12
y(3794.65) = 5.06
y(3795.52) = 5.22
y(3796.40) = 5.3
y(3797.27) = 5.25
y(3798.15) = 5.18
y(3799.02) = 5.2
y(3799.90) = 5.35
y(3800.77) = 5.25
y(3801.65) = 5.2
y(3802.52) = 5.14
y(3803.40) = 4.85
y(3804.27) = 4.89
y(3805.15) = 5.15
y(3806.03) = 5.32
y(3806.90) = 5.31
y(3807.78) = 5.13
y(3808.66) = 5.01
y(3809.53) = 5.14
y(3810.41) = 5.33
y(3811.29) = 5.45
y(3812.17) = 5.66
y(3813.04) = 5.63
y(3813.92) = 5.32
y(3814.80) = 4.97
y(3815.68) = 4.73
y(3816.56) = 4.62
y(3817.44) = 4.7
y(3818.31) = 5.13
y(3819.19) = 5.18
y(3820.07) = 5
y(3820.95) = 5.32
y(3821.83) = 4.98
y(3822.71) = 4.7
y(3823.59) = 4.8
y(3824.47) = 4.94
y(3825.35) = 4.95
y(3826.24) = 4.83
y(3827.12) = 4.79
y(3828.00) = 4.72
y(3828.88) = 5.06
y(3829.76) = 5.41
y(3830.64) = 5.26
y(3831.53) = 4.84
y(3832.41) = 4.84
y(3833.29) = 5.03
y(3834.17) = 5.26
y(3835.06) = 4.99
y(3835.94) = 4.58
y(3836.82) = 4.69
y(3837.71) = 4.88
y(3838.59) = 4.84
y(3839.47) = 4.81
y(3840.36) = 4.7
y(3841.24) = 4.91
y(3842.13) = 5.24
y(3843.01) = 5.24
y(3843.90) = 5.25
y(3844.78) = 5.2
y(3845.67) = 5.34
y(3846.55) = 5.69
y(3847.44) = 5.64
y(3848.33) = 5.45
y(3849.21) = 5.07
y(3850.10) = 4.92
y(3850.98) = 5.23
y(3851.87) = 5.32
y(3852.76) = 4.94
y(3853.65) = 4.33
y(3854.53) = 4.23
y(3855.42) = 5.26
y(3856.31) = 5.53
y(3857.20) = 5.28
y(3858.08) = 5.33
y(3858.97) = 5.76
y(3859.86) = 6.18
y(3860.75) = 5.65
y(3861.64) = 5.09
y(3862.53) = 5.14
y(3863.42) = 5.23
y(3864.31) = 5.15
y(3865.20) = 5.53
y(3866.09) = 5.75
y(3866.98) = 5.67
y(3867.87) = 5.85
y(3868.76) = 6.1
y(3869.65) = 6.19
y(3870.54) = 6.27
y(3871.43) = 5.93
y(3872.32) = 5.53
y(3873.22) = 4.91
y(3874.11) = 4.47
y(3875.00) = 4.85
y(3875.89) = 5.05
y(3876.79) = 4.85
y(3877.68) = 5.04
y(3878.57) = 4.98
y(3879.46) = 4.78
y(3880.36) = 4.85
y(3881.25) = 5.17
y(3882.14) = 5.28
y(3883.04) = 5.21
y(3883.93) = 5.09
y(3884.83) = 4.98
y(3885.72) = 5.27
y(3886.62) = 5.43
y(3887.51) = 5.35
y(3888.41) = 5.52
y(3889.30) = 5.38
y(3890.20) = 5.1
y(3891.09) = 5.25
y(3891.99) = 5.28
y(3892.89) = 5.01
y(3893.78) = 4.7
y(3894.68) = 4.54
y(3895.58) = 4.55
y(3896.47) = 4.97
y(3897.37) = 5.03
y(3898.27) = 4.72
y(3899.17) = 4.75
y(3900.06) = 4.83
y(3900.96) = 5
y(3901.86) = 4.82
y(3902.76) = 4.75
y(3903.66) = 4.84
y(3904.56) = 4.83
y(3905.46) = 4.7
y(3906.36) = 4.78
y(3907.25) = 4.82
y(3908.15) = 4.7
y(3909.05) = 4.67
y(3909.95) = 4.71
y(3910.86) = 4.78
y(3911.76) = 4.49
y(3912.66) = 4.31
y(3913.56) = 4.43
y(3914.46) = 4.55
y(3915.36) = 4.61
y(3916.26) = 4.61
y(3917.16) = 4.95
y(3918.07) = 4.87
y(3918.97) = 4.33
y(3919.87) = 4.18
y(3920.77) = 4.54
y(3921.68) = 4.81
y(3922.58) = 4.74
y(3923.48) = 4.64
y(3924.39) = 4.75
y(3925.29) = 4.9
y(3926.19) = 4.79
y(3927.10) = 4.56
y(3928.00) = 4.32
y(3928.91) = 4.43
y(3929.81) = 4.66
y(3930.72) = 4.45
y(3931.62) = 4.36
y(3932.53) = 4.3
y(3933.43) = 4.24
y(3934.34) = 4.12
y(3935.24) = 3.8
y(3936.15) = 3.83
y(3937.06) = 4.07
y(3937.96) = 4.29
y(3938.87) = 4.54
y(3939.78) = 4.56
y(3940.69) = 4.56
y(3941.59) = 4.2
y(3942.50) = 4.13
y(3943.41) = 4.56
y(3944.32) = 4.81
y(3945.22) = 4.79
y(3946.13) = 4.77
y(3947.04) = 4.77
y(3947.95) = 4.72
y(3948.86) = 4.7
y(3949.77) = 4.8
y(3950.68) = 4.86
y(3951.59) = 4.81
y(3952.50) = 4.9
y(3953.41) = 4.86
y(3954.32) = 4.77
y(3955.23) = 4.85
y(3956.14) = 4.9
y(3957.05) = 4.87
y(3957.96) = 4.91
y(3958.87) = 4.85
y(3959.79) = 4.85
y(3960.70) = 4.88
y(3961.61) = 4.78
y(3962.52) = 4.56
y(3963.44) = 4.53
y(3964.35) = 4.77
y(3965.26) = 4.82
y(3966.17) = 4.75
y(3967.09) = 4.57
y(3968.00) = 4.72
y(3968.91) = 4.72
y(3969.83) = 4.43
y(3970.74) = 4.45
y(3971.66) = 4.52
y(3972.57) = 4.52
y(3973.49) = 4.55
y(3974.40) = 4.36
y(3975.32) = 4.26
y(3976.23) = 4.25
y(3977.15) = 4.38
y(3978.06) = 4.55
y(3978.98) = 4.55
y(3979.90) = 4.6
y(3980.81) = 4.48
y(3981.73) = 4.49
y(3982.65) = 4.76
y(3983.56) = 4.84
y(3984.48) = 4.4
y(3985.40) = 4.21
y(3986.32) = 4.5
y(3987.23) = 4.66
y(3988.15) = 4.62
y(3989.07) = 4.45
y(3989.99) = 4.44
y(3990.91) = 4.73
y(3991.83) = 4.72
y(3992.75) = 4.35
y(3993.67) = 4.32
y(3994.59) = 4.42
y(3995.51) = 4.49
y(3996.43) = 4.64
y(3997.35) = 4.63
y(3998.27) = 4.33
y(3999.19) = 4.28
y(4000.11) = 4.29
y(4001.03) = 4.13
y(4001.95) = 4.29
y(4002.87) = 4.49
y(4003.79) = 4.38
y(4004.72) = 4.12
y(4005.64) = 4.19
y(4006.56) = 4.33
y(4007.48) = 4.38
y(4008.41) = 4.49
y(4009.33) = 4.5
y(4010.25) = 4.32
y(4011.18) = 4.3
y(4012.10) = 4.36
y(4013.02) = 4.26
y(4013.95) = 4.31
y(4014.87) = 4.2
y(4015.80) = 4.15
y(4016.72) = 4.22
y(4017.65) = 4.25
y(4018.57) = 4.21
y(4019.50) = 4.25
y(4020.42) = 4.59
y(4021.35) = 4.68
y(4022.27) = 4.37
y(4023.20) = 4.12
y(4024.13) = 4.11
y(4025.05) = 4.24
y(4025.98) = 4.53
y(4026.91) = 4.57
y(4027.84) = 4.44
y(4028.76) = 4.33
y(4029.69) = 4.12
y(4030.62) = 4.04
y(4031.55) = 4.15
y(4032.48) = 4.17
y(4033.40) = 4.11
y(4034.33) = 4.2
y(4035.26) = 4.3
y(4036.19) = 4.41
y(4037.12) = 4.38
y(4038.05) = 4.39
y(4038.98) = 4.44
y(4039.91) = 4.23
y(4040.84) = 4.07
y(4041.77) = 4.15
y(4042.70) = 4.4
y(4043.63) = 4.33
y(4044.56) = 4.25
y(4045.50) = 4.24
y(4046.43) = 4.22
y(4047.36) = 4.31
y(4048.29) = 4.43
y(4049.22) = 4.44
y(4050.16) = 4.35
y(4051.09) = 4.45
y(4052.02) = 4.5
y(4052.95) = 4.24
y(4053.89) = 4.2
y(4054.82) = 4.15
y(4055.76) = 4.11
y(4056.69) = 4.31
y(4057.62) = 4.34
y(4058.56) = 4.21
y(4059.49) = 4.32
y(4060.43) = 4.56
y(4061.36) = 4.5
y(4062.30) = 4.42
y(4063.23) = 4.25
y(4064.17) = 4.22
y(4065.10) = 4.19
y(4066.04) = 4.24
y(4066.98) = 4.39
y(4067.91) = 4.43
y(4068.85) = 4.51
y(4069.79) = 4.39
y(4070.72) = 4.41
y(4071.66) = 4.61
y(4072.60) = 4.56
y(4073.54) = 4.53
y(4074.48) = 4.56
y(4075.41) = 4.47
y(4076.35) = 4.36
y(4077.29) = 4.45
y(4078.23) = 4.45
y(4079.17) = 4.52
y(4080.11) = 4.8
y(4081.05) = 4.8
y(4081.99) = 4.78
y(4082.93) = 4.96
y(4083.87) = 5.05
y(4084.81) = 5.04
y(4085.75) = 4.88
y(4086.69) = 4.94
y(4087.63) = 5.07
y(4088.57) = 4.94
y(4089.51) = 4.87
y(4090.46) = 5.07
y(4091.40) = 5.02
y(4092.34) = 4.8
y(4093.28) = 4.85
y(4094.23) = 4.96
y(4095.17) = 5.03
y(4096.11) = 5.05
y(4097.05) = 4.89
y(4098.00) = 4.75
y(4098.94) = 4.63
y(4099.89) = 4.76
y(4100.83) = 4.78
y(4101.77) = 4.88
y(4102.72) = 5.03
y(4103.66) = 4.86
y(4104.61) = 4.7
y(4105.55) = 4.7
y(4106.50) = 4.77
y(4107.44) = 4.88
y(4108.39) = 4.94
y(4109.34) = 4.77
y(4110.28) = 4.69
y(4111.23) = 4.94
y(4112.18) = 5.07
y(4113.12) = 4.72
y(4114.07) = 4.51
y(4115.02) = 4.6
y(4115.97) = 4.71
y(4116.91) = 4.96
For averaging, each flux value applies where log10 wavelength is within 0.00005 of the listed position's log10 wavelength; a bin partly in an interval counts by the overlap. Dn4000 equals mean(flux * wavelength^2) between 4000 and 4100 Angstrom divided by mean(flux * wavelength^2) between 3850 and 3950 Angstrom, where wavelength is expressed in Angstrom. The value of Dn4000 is 0.98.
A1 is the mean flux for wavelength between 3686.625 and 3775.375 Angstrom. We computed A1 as 5.79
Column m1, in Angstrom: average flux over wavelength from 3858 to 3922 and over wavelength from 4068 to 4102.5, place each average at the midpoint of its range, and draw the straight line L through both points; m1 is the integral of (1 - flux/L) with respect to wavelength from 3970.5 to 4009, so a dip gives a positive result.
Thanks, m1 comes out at 3.5 Angstrom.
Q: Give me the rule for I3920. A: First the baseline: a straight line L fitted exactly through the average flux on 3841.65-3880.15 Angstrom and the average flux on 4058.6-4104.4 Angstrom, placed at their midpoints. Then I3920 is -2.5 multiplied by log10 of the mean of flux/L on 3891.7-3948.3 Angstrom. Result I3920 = 0.12 mag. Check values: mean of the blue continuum 5.31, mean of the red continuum 4.68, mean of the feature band 4.6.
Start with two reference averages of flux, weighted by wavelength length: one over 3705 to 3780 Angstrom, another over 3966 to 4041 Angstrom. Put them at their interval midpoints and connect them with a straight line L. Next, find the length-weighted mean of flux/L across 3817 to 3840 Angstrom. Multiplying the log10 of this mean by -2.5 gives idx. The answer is 0.08 mag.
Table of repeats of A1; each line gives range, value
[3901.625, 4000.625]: 4.58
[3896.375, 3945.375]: 4.57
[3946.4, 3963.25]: 4.81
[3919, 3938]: 4.42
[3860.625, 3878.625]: 5.4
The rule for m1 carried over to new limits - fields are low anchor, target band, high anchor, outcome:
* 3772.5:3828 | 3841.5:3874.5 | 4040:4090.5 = -2.28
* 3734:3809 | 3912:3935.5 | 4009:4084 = 1.60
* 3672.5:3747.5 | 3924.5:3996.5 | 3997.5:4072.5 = 1.56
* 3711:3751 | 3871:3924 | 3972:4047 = 1.26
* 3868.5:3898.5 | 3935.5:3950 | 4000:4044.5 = 0.90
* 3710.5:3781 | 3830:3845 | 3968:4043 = 0.87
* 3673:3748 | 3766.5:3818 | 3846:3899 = 2.68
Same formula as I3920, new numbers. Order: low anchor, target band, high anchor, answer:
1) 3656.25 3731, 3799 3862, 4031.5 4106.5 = 0.06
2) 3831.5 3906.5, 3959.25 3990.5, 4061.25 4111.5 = 0.08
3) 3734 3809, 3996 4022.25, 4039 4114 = 0.10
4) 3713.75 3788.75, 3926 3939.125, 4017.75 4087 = 0.15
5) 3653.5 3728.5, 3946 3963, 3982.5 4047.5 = -0.04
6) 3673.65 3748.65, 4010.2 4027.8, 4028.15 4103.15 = 0.09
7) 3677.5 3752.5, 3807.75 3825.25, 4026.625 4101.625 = 0.08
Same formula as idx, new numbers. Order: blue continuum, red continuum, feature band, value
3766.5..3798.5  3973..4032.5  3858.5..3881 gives -0.09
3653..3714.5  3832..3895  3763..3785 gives 0.02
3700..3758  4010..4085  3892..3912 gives 0.06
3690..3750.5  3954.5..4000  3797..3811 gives 0.06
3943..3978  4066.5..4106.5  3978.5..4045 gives 0.08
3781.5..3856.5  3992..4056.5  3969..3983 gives 0.01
